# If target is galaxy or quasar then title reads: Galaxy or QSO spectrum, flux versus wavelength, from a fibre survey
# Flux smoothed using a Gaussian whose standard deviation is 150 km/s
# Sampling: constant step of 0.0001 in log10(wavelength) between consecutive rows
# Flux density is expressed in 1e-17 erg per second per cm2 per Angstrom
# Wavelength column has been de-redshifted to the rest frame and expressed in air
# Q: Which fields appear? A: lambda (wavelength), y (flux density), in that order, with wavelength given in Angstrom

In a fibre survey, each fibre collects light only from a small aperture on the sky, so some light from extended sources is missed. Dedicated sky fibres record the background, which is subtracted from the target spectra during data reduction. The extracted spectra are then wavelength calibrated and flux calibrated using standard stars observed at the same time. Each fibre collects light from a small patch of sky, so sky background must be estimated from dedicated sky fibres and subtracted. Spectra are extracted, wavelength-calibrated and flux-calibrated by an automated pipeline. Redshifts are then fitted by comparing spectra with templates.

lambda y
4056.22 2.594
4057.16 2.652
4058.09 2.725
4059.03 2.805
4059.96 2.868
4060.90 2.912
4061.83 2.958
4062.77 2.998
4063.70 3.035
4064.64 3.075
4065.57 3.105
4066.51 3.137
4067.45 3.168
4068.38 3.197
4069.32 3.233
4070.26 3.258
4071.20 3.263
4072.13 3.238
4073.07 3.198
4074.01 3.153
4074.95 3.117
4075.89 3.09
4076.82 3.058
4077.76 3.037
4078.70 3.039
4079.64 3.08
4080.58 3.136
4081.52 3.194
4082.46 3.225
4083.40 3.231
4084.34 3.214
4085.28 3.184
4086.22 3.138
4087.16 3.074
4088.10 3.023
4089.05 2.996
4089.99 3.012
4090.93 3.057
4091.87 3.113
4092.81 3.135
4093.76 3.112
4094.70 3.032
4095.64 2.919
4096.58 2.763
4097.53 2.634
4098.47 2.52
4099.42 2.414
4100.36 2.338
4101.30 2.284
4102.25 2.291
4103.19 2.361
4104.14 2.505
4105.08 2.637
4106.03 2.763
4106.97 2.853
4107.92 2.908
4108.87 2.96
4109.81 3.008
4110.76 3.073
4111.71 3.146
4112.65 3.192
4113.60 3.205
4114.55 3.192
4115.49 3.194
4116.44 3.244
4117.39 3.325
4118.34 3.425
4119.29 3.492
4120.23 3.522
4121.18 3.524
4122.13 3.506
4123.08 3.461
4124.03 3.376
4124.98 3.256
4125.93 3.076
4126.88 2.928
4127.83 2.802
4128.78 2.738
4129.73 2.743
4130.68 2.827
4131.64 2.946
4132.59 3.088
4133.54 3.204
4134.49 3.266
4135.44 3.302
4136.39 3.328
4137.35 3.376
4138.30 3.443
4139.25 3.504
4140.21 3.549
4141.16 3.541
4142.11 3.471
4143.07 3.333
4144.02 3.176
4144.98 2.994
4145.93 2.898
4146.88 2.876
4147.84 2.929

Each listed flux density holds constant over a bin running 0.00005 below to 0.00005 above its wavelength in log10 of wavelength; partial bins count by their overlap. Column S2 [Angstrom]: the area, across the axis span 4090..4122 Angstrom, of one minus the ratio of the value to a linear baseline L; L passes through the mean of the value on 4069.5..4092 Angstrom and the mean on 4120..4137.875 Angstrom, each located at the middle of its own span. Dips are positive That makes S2 2.03 Angstrom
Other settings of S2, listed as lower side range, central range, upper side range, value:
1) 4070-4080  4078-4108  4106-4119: 2.4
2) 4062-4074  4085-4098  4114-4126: 0.9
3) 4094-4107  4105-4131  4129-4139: -2.2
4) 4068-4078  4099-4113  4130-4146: 2.2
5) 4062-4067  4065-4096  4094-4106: -3.1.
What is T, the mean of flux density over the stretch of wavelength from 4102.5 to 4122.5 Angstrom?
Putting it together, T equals 3.09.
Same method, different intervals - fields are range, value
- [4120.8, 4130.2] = 3.14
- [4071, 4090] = 3.13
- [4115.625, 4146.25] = 3.24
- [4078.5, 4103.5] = 2.91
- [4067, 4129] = 3.04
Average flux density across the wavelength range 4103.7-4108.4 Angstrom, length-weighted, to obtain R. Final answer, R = 2.73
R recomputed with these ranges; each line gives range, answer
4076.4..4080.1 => 3.05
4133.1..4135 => 3.24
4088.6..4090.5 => 3.01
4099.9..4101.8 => 2.31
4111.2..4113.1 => 3.17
